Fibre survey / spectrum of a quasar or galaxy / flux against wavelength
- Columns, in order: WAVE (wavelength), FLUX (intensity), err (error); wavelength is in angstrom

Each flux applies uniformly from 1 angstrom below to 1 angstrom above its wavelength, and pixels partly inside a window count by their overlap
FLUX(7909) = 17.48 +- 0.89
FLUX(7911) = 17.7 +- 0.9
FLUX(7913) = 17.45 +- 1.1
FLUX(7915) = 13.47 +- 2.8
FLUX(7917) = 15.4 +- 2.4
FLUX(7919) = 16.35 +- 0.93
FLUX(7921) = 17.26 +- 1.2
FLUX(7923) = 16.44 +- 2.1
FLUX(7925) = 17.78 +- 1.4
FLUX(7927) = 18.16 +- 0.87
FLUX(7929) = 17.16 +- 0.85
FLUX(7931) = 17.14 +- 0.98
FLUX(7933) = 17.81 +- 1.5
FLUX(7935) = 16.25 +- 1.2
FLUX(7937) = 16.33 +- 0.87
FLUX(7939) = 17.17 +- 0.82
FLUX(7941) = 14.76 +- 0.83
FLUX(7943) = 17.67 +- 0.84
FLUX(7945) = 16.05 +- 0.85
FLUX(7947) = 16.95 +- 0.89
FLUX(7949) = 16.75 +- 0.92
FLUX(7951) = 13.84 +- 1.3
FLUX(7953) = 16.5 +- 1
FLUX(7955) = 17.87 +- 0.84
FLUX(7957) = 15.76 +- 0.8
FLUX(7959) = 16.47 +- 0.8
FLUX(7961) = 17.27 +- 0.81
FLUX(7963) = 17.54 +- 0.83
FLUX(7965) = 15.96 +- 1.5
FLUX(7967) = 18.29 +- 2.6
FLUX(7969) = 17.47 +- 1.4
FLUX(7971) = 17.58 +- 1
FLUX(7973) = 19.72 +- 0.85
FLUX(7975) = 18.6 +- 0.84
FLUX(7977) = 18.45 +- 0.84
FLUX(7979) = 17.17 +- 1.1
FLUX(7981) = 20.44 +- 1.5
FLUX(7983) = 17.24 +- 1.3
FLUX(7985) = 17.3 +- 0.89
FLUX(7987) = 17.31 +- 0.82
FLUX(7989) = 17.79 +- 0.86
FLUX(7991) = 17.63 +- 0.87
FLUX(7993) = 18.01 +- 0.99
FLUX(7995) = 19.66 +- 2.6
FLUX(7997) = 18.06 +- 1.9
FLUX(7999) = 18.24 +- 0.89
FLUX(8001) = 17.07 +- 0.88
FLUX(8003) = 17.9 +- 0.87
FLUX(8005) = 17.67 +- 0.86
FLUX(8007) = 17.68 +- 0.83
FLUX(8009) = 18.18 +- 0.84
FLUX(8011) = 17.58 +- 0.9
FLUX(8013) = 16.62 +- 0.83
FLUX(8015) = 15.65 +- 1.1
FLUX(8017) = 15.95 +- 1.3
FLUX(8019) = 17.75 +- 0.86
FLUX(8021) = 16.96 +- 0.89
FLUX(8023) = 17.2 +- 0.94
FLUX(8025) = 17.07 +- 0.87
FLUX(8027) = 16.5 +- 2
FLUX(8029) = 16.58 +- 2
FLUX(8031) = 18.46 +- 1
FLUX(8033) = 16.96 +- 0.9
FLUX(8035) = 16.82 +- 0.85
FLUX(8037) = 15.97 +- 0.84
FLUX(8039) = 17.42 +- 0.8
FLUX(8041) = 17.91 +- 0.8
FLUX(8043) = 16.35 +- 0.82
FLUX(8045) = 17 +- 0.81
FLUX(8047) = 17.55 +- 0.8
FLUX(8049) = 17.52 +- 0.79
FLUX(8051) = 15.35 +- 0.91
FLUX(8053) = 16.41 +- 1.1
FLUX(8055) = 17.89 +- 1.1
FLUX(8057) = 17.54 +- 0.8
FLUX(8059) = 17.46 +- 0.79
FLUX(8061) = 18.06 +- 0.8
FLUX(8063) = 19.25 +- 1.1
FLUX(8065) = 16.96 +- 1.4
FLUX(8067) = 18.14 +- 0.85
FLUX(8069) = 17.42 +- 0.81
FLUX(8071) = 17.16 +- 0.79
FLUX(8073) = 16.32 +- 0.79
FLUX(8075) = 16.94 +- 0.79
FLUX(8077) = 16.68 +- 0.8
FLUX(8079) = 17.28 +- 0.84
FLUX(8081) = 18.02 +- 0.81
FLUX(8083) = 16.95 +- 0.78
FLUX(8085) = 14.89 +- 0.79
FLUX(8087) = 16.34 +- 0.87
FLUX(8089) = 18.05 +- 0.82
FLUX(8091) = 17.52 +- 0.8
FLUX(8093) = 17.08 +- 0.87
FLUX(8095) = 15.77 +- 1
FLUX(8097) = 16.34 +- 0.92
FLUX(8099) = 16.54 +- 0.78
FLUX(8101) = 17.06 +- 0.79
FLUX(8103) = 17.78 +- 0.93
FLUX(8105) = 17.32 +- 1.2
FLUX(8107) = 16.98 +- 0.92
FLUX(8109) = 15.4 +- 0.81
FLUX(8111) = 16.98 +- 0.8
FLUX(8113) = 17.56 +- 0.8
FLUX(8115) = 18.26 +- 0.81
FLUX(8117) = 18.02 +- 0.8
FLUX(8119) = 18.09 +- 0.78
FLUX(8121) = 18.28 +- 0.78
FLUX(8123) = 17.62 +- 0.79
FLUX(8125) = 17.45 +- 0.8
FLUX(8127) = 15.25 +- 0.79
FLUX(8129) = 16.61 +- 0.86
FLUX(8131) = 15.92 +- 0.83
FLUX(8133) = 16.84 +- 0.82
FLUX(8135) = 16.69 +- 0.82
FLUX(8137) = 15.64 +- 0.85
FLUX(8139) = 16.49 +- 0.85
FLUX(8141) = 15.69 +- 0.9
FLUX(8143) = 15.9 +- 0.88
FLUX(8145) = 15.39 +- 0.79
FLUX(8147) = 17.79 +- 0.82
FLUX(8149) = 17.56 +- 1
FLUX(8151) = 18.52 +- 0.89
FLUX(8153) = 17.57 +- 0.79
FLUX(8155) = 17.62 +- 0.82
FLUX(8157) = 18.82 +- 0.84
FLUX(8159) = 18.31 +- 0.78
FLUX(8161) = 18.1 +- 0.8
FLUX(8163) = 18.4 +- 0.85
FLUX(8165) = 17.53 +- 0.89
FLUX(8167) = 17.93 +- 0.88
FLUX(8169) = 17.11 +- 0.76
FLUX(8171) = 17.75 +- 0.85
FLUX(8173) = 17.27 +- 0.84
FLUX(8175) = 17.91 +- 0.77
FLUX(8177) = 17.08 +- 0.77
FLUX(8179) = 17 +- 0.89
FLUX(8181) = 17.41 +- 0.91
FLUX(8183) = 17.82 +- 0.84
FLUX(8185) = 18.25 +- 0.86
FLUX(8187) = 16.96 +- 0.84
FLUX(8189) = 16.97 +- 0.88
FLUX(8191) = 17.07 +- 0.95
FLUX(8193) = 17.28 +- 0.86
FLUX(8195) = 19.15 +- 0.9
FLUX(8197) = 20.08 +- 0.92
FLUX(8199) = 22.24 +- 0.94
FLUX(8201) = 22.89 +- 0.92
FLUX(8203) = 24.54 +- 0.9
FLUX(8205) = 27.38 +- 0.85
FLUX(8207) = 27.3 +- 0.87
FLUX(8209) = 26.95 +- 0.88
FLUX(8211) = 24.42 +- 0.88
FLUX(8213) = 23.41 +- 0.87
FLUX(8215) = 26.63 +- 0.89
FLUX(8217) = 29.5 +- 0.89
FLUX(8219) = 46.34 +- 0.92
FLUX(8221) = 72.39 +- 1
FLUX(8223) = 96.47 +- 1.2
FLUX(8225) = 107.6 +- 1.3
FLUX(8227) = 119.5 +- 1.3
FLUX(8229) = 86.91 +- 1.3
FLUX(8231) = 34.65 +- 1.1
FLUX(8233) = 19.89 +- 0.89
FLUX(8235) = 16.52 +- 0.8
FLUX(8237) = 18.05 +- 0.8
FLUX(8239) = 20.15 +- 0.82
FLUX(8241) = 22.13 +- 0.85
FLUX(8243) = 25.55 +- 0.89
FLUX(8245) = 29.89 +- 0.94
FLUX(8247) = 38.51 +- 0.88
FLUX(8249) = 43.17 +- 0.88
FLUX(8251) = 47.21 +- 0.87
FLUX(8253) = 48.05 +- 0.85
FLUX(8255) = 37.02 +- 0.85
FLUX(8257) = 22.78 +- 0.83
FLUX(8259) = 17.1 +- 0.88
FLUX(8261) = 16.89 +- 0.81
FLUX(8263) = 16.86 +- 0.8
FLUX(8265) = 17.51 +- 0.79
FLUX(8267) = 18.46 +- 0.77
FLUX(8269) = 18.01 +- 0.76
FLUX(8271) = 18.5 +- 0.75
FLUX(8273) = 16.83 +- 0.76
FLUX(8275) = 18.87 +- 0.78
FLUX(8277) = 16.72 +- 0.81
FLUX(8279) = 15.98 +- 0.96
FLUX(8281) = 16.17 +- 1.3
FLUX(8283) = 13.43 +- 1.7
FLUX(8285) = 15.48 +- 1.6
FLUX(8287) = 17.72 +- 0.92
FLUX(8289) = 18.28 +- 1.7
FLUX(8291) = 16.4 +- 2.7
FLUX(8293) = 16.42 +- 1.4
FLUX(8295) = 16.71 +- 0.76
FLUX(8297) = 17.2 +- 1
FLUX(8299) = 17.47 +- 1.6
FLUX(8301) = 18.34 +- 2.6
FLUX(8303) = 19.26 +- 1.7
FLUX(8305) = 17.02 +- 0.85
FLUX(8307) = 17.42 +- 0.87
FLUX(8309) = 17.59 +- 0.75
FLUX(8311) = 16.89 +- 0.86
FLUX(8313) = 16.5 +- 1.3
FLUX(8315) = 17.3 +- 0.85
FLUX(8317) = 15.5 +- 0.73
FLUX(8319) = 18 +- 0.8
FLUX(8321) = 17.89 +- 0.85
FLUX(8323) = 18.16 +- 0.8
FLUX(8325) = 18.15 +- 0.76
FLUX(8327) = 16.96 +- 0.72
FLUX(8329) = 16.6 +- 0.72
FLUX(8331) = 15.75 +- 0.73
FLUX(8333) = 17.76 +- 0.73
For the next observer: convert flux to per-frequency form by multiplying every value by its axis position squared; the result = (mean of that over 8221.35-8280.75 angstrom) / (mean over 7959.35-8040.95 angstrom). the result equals 2.2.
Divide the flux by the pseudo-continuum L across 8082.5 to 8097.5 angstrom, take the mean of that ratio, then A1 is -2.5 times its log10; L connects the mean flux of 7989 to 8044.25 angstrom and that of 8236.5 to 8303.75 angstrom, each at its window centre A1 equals 0.128 mag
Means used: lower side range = 17.3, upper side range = 22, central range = 16.6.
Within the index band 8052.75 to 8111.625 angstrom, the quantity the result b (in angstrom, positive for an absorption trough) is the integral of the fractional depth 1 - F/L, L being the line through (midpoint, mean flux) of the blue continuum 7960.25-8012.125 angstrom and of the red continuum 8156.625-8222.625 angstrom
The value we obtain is 9.8 angstrom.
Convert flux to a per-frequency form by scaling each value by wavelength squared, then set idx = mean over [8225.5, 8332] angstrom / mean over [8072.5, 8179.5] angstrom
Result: 1.5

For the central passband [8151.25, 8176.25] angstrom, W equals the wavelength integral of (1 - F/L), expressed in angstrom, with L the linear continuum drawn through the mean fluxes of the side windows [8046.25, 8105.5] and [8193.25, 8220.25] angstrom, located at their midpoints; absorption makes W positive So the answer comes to 5.8 angstrom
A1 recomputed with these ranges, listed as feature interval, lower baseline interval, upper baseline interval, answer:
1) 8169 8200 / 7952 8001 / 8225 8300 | 0.359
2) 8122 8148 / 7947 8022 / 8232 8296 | 0.216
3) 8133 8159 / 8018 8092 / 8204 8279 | 0.460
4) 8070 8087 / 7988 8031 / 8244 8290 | 0.139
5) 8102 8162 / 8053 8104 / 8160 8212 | 0.078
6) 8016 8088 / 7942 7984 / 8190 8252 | 0.382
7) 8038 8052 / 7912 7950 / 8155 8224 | 0.187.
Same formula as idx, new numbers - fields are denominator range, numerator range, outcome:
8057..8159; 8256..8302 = 1.06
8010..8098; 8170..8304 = 1.69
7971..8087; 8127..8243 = 1.60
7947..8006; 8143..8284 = 1.64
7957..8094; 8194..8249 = 2.35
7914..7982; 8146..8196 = 1.10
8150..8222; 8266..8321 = 0.79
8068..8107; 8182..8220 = 1.42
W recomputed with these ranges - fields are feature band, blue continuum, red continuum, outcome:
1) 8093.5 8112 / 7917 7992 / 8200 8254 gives 8.38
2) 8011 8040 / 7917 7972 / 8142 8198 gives 0.41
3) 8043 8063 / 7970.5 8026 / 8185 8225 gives 3.97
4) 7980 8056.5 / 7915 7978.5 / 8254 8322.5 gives -1.00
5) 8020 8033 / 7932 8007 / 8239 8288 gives 1.03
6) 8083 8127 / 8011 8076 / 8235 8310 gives 2.96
